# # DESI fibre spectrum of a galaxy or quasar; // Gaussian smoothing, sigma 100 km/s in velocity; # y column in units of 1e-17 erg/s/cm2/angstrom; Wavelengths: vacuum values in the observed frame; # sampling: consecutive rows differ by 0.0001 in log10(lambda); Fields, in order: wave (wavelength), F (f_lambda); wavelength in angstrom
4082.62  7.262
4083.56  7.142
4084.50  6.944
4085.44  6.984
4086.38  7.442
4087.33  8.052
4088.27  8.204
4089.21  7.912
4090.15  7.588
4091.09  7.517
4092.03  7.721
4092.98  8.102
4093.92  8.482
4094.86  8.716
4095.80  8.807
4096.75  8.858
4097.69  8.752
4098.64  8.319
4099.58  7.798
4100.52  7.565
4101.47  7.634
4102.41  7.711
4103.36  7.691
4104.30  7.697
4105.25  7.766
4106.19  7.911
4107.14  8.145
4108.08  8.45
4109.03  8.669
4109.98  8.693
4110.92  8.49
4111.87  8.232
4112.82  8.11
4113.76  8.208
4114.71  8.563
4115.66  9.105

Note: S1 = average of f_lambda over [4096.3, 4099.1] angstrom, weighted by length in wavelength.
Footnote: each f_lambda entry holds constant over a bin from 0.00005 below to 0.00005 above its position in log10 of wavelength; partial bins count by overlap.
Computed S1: 8.63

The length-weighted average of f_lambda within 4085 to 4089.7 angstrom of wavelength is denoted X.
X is 7.72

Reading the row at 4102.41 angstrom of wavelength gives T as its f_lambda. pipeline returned 7.711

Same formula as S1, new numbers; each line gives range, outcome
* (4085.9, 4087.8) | 7.71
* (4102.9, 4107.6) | 7.84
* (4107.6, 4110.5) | 8.61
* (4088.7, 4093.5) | 7.78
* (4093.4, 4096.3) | 8.66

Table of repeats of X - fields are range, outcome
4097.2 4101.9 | 8.02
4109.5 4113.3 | 8.39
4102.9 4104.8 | 7.7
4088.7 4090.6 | 7.77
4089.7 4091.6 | 7.57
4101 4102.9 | 7.67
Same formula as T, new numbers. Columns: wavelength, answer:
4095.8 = 8.807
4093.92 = 8.482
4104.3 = 7.697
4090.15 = 7.588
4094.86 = 8.716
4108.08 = 8.45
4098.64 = 8.319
